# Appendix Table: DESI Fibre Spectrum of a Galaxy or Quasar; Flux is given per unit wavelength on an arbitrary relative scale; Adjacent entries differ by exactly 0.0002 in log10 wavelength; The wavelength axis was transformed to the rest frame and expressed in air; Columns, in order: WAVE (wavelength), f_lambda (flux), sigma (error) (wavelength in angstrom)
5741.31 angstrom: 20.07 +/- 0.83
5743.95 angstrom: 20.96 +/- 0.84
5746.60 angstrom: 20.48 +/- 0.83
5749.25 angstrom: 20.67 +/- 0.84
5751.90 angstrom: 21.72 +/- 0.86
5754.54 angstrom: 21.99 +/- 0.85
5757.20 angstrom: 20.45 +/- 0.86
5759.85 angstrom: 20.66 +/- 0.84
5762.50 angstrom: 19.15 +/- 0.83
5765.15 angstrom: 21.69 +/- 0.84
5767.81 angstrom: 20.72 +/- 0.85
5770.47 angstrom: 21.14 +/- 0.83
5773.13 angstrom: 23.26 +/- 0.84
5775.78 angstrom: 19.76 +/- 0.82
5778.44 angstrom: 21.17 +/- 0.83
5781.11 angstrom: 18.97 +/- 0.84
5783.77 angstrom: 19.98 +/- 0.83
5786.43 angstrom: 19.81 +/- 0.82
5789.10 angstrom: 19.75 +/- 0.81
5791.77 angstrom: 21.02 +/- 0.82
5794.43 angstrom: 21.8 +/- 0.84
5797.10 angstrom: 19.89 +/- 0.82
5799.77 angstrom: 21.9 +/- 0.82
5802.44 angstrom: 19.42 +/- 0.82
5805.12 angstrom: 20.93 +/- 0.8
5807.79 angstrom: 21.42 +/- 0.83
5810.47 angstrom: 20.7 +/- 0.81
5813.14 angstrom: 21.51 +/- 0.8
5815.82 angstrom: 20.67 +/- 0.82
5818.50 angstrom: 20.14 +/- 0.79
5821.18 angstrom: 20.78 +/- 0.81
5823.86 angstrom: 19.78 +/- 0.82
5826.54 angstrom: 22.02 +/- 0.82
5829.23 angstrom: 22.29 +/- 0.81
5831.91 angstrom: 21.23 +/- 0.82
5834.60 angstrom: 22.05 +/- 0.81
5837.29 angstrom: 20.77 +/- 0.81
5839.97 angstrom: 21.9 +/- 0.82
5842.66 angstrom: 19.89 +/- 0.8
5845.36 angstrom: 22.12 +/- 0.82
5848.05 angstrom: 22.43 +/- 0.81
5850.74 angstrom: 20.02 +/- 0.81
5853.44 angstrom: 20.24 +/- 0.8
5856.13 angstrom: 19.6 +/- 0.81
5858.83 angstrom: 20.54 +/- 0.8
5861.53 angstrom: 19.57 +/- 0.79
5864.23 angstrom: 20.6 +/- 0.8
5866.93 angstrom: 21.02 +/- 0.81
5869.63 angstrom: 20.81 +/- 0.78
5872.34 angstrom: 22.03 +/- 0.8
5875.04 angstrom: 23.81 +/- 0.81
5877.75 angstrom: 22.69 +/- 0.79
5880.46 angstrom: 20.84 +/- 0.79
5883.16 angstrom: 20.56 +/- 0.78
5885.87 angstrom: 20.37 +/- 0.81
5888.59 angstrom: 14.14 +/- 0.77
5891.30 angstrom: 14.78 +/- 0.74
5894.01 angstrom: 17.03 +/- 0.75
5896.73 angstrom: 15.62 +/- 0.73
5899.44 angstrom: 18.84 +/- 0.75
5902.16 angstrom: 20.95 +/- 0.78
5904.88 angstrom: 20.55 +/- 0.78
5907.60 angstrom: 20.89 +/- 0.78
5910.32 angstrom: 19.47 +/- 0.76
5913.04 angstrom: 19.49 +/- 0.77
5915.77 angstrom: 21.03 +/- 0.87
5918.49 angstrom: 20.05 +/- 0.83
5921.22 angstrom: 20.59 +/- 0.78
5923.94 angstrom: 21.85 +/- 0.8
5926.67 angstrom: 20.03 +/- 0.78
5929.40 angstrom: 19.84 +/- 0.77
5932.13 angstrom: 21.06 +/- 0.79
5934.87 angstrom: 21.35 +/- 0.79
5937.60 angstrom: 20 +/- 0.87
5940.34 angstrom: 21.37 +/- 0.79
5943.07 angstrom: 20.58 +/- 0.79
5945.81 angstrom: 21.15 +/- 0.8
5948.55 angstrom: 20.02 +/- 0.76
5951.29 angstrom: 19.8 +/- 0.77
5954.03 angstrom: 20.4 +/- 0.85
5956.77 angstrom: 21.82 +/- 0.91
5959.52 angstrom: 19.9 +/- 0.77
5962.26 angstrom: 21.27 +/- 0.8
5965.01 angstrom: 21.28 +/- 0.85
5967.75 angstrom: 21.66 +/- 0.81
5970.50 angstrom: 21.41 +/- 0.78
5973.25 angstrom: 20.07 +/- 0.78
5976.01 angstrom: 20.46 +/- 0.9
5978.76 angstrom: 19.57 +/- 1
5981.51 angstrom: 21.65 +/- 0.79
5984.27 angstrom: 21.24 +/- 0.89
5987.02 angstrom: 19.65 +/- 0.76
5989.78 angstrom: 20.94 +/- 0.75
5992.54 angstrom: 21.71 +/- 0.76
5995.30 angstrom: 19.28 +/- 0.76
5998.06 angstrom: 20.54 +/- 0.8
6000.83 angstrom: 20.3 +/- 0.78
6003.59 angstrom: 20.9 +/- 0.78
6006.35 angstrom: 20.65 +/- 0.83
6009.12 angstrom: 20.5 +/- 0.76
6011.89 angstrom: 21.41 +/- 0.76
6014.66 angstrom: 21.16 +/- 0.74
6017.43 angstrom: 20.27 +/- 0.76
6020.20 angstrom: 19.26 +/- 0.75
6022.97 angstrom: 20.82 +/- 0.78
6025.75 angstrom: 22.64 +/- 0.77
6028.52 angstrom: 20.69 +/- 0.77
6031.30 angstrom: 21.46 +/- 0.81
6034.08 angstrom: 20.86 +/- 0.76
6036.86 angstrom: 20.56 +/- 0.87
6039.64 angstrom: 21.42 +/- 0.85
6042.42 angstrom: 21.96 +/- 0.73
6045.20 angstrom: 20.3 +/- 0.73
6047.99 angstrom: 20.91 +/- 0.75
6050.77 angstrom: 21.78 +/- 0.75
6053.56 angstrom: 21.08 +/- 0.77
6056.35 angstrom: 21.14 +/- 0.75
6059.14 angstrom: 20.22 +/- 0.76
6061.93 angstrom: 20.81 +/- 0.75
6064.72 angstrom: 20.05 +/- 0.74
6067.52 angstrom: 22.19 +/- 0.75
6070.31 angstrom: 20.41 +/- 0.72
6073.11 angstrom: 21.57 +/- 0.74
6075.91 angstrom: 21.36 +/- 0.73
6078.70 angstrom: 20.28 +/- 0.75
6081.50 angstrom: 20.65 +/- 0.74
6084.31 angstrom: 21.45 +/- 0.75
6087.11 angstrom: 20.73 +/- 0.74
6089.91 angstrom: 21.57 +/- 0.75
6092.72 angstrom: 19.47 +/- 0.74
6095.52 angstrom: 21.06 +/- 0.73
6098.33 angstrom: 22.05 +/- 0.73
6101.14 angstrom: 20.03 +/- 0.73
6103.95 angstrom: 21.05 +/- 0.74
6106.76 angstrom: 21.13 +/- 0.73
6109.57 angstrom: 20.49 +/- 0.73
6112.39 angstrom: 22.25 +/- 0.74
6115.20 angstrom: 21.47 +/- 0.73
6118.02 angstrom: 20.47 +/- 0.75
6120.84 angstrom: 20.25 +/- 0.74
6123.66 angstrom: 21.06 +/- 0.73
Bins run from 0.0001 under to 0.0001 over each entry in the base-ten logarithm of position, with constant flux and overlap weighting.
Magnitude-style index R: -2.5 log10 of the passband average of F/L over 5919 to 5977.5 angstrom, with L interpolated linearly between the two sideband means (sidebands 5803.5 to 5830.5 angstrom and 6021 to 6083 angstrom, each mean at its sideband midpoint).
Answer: 0.01 mag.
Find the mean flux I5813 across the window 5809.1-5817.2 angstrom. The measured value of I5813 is 21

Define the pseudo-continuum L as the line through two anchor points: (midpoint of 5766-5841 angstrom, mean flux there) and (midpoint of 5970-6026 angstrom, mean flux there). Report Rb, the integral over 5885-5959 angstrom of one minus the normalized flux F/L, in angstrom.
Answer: 3.52 angstrom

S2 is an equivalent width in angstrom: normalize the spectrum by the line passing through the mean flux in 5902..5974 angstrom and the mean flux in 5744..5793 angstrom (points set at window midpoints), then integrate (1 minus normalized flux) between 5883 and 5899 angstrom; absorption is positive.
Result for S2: 2.90 angstrom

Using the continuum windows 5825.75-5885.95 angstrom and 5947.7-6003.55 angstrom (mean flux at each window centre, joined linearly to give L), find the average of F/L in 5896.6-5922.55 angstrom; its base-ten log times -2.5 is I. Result 0.05 mag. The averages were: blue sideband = 21.2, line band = 19.9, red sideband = 20.7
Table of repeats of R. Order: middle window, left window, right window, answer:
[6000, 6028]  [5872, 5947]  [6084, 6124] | -0.02 mag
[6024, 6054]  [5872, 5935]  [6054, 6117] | -0.03 mag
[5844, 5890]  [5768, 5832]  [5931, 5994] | 0.01 mag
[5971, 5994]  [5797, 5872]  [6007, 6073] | 0.01 mag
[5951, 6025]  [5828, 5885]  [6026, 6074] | 0.02 mag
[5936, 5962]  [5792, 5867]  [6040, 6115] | 0.02 mag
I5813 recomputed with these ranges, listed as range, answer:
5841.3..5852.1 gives 21.1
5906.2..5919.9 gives 20.2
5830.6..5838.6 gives 21.3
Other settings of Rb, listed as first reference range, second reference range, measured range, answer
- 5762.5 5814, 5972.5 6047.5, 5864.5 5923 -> 2.6 angstrom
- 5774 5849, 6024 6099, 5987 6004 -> 0.4 angstrom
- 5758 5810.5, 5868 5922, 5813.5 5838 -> -1.0 angstrom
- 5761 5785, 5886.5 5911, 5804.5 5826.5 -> -1.2 angstrom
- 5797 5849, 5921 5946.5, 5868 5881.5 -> -0.7 angstrom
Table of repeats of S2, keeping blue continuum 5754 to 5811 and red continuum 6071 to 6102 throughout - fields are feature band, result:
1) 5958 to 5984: 0.01 angstrom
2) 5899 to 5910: 0.23 angstrom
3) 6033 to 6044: -0.16 angstrom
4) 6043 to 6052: -0.07 angstrom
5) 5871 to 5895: 1.33 angstrom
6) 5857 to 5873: 0.06 angstrom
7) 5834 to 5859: -0.25 angstrom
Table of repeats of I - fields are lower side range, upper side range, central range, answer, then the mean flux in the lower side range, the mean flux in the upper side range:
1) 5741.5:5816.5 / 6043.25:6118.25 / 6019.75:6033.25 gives -0.01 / 20.8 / 21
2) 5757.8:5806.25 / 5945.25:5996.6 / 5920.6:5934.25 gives 0.00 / 20.6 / 20.7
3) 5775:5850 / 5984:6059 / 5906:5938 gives 0.02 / 20.9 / 20.9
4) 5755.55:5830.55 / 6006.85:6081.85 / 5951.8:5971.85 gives -0.01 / 20.7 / 21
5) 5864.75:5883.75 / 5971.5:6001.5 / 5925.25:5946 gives 0.02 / 21.7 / 20.5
